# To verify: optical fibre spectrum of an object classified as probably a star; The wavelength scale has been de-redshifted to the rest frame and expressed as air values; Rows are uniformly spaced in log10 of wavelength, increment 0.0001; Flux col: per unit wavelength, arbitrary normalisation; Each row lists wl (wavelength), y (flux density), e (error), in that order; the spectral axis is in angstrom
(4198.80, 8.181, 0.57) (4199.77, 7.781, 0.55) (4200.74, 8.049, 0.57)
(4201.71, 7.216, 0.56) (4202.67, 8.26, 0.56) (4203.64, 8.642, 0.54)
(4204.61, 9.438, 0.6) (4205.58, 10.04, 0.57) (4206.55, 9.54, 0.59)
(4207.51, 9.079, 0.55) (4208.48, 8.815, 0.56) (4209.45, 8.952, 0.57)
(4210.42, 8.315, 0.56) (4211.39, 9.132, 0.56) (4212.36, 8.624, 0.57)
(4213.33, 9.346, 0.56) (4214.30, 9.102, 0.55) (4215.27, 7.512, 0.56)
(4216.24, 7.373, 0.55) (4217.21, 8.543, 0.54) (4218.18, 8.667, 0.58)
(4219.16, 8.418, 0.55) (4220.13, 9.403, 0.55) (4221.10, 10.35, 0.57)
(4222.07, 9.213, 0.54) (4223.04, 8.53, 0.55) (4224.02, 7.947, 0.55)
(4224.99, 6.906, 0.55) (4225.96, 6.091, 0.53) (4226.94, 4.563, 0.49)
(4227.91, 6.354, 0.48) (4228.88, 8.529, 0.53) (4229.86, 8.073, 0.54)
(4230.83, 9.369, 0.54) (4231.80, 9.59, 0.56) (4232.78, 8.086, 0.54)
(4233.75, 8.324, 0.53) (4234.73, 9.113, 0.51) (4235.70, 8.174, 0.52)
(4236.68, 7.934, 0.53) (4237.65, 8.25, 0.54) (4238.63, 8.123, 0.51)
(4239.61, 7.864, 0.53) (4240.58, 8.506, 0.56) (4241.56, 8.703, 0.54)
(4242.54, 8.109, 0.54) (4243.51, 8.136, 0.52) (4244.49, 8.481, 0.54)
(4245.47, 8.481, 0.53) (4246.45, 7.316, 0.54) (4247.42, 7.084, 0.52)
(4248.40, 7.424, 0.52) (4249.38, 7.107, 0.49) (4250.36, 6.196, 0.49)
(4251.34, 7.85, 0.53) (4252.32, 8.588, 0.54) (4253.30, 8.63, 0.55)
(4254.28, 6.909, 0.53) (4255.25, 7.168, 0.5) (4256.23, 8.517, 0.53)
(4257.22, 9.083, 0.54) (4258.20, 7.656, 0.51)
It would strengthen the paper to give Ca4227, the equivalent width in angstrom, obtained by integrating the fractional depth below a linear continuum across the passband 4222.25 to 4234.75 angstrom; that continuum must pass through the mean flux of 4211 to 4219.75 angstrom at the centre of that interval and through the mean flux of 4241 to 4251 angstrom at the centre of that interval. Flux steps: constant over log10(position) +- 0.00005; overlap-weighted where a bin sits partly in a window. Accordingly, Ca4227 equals 0.6 angstrom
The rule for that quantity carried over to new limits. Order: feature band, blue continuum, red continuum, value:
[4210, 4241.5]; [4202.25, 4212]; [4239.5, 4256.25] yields 0.8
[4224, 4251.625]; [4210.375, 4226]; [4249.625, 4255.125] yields 0.5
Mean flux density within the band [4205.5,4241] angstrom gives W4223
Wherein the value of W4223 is 8.38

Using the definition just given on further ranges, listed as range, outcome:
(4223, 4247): 7.97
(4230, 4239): 8.54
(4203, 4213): 9.05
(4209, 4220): 8.57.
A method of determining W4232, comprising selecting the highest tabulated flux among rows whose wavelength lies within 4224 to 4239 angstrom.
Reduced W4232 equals 9.59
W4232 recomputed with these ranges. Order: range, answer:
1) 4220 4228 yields 10.35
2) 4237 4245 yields 8.703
